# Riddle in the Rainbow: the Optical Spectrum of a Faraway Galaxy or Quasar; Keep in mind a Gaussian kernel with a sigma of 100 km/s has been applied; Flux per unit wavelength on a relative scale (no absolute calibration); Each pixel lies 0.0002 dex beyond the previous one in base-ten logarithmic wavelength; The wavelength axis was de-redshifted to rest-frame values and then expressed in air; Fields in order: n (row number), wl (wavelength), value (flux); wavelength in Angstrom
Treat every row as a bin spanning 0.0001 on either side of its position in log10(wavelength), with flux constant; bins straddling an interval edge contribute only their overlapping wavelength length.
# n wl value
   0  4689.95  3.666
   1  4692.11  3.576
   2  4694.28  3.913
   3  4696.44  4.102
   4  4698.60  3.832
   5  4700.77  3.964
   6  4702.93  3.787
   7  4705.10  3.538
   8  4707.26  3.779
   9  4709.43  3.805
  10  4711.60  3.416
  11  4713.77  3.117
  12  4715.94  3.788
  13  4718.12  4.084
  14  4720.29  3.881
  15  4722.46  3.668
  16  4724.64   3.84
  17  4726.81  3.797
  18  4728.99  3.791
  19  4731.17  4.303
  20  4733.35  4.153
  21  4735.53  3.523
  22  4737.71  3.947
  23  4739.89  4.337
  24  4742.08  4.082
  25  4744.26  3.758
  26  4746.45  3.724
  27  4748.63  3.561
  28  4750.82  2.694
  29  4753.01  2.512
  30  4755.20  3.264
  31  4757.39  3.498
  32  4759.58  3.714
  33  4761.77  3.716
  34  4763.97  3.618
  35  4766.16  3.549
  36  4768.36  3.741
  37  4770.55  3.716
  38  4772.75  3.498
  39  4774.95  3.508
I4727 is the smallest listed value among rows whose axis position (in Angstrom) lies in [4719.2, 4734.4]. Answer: 3.668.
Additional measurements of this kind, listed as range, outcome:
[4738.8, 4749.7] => 3.561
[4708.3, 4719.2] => 3.117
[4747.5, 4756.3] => 2.512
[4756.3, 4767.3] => 3.498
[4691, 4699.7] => 3.576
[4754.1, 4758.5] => 3.264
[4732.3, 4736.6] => 3.523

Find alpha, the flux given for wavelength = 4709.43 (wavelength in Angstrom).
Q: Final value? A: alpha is 3.805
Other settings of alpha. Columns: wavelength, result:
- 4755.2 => 3.264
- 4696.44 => 4.102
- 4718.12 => 4.084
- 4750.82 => 2.694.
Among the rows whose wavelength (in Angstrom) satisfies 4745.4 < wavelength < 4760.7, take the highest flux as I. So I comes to 3.724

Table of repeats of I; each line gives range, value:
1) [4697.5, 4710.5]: 3.964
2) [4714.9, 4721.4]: 4.084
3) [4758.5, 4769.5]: 3.741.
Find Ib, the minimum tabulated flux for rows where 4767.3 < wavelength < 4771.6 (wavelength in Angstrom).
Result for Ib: 3.716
